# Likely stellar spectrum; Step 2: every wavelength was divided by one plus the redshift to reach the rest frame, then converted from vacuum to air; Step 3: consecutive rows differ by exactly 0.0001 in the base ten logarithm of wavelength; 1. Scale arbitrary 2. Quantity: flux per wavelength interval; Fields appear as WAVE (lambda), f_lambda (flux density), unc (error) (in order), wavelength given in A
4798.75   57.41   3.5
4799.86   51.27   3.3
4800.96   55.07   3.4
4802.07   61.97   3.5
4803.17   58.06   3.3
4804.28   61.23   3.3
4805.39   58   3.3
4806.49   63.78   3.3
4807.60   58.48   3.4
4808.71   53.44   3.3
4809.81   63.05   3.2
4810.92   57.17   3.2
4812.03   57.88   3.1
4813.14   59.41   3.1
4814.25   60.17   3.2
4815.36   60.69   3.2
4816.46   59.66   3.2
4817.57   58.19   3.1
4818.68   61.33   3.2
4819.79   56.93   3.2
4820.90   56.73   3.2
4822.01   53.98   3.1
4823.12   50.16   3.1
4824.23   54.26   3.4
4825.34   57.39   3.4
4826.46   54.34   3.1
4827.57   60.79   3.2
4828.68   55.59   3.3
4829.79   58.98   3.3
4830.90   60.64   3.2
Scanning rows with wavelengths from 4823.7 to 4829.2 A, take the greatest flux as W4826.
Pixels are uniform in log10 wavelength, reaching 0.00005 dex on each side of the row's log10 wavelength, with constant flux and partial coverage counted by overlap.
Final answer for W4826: 60.79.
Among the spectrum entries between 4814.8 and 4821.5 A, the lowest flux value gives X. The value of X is 56.73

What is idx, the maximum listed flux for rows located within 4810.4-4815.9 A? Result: 60.69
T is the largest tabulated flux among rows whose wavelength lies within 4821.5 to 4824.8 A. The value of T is 54.26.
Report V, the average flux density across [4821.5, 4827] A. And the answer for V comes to 54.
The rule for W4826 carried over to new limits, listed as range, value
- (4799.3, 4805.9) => 61.97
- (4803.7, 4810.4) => 63.78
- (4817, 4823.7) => 61.33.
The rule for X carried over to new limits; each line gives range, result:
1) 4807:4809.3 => 53.44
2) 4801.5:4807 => 58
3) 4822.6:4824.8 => 50.16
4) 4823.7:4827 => 54.26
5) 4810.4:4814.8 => 57.17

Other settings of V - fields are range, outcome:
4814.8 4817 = 60.4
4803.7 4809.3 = 59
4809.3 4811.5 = 59.9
